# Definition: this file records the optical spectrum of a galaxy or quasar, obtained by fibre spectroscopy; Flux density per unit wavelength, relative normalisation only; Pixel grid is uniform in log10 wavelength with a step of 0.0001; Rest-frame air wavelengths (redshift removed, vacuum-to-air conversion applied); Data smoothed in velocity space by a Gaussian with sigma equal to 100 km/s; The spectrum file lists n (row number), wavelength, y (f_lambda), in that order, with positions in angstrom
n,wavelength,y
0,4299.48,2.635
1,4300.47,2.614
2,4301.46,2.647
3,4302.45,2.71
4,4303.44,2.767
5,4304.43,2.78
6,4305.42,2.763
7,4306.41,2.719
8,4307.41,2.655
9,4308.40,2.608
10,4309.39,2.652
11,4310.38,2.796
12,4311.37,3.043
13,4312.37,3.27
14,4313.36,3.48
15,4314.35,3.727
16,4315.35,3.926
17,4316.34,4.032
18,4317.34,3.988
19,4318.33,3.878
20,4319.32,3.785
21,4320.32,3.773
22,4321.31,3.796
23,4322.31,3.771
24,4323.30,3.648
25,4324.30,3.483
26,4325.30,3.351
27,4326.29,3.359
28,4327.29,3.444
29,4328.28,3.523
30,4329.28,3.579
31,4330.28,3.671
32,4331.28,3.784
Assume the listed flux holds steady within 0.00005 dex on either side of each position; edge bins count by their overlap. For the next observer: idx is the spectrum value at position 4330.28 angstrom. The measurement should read 3.671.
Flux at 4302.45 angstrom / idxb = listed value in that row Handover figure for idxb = 2.71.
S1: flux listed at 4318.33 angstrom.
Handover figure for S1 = 3.878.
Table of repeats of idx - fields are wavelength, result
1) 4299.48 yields 2.635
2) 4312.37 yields 3.27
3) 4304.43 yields 2.78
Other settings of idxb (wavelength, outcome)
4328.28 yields 3.523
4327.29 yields 3.444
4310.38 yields 2.796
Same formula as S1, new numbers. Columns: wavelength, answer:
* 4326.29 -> 3.359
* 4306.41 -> 2.719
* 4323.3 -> 3.648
